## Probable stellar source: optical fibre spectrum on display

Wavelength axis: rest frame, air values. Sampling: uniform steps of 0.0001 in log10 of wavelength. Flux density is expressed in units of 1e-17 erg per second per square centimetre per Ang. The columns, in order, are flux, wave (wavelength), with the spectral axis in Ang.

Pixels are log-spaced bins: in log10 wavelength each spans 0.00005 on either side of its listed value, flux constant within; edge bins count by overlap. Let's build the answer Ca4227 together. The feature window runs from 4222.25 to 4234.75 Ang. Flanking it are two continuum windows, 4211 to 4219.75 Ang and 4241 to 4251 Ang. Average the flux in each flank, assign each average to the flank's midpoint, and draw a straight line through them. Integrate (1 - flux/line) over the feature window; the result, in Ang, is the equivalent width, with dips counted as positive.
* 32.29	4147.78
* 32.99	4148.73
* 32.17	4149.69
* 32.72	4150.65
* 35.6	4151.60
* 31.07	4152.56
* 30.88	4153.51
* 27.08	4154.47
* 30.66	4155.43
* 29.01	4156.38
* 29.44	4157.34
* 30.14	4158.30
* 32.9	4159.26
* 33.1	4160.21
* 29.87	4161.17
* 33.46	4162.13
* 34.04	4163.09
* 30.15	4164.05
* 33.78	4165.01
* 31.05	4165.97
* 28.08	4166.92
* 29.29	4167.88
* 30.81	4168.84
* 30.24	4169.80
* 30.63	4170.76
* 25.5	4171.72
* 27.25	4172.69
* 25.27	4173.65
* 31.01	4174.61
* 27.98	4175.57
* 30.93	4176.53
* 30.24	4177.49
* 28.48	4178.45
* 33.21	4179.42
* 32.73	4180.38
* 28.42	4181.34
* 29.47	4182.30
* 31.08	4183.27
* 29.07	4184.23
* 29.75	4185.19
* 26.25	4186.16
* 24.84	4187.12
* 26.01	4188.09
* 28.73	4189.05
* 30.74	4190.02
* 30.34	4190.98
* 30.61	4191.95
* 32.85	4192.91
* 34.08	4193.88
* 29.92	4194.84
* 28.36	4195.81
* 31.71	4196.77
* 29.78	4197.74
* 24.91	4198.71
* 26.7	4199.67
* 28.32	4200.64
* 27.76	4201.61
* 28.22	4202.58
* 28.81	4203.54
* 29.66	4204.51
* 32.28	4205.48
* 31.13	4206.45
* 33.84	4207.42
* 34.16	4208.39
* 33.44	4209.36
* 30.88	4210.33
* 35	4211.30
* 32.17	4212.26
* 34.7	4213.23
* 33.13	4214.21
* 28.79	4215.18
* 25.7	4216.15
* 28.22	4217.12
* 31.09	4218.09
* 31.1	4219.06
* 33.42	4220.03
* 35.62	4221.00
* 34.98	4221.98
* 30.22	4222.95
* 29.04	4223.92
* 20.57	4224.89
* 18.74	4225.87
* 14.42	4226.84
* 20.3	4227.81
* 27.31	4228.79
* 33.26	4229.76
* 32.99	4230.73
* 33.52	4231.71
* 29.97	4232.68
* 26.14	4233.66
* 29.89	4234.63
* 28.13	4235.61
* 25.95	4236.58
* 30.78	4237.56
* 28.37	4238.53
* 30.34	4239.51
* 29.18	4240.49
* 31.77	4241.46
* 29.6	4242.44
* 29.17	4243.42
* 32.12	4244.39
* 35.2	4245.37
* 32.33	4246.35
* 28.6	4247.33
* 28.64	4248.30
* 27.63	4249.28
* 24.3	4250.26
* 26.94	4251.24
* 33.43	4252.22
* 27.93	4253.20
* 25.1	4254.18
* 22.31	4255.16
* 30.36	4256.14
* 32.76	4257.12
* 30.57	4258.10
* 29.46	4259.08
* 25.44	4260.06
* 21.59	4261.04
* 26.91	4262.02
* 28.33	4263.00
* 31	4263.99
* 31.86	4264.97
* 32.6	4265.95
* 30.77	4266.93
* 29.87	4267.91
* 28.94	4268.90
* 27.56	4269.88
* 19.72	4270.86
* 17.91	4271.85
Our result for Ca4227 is 1.6 Ang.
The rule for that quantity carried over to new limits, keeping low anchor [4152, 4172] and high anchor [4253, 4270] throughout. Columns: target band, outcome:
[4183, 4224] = -0.9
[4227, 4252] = -0.1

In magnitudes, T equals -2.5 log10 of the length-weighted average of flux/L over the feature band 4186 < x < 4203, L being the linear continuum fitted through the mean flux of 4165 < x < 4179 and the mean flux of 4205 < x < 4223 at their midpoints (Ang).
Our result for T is 0.07 mag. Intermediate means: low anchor 29.2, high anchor 32.1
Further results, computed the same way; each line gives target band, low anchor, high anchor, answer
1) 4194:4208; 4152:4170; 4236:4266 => 0.017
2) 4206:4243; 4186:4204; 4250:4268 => -0.034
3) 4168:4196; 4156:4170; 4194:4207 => 0.023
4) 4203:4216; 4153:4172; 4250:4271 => -0.089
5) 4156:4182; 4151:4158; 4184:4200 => -0.009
